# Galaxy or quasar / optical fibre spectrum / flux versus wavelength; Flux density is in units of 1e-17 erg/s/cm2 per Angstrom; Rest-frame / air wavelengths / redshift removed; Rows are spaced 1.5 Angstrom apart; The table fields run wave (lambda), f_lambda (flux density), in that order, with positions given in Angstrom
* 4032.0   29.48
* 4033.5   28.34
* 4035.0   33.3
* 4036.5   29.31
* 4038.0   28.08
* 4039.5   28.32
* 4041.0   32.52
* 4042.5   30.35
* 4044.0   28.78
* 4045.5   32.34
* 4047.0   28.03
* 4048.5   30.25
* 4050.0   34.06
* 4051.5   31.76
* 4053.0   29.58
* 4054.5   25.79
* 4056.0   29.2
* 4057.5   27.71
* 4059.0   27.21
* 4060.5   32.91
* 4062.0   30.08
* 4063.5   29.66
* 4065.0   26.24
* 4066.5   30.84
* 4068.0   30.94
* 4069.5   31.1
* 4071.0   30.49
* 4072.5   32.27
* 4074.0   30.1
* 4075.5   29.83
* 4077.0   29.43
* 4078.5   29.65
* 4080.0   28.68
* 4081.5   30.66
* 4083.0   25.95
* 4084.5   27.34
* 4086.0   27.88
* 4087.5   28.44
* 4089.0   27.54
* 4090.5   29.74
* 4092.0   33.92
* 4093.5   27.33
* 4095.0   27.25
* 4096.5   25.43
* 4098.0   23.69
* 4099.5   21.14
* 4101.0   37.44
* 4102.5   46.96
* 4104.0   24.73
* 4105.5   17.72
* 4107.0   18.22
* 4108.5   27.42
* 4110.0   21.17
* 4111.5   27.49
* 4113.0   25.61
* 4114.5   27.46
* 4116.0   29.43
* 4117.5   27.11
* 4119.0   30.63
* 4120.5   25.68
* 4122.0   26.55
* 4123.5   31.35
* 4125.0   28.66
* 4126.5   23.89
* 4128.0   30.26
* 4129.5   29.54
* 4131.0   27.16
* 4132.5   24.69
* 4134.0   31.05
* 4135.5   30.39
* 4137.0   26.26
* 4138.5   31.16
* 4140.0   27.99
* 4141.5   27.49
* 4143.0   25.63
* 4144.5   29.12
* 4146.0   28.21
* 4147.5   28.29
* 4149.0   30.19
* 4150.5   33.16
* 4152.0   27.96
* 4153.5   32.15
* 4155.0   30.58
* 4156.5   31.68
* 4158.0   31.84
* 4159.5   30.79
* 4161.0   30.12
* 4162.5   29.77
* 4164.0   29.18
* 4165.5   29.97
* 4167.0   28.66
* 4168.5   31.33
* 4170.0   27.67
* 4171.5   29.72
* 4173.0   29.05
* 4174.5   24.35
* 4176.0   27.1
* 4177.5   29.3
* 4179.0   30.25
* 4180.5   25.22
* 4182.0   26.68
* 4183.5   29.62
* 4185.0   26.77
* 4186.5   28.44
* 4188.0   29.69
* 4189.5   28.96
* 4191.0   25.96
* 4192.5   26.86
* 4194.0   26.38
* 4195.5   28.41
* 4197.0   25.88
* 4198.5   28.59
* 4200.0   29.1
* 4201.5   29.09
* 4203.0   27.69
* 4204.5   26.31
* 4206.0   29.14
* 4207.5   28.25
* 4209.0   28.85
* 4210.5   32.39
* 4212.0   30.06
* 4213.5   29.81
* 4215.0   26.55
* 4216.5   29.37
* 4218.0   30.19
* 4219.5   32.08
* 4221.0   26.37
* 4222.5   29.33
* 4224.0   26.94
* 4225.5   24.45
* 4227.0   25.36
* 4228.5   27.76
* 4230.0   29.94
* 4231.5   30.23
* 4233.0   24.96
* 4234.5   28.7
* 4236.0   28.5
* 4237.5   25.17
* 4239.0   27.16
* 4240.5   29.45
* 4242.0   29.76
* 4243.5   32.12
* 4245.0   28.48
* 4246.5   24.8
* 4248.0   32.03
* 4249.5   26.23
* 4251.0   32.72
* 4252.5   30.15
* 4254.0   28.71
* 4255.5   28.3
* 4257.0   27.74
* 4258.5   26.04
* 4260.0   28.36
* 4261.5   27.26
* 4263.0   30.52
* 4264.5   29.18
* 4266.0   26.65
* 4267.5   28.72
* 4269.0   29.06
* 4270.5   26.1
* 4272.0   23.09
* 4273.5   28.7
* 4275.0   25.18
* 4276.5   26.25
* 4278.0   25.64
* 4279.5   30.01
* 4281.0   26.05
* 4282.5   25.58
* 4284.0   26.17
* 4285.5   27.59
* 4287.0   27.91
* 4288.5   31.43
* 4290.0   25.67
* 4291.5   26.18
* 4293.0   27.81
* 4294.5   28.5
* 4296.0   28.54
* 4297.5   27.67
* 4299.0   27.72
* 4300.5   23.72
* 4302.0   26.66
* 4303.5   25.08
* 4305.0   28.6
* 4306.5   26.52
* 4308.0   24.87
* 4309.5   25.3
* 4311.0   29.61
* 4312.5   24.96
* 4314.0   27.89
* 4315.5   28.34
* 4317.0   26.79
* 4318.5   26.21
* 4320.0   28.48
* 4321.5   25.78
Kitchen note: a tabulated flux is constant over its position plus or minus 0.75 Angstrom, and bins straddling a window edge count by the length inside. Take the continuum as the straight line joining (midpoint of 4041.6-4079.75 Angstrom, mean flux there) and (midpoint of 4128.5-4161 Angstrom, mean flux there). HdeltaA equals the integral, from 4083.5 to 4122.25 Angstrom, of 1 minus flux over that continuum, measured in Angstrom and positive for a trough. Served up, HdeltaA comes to 2.87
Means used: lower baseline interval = 29.9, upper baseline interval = 29.3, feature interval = 27.4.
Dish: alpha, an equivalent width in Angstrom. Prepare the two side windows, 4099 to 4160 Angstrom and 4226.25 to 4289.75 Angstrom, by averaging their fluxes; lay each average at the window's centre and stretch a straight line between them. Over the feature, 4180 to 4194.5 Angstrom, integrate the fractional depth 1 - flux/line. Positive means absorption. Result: 0.4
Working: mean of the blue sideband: 28.4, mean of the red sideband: 27.9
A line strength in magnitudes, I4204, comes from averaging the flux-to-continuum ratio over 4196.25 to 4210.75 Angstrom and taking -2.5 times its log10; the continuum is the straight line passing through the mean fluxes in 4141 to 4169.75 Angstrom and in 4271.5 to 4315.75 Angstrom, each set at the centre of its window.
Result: 0.015 mag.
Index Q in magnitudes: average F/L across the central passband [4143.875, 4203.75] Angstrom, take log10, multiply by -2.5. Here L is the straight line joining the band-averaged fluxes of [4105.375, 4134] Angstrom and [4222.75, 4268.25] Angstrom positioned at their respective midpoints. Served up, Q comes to -0.06 mag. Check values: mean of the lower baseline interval 26.6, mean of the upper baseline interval 28.2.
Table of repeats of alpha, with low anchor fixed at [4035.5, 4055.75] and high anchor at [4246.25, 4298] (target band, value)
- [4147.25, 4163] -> -1.0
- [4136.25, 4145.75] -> 0.4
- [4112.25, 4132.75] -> 1.0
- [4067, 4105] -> 0.2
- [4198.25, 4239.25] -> 0.0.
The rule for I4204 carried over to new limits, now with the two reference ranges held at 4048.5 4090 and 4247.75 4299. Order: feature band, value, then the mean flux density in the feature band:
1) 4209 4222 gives -0.05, 29.6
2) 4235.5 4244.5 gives -0.02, 28.7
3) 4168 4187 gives 0.02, 28.1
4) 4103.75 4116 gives 0.21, 24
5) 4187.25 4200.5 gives 0.03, 27.7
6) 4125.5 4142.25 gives 0.03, 28.2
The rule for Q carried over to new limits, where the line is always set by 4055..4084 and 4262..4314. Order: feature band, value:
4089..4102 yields 0.027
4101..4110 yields 0.069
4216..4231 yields -0.014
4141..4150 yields 0.015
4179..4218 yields -0.005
